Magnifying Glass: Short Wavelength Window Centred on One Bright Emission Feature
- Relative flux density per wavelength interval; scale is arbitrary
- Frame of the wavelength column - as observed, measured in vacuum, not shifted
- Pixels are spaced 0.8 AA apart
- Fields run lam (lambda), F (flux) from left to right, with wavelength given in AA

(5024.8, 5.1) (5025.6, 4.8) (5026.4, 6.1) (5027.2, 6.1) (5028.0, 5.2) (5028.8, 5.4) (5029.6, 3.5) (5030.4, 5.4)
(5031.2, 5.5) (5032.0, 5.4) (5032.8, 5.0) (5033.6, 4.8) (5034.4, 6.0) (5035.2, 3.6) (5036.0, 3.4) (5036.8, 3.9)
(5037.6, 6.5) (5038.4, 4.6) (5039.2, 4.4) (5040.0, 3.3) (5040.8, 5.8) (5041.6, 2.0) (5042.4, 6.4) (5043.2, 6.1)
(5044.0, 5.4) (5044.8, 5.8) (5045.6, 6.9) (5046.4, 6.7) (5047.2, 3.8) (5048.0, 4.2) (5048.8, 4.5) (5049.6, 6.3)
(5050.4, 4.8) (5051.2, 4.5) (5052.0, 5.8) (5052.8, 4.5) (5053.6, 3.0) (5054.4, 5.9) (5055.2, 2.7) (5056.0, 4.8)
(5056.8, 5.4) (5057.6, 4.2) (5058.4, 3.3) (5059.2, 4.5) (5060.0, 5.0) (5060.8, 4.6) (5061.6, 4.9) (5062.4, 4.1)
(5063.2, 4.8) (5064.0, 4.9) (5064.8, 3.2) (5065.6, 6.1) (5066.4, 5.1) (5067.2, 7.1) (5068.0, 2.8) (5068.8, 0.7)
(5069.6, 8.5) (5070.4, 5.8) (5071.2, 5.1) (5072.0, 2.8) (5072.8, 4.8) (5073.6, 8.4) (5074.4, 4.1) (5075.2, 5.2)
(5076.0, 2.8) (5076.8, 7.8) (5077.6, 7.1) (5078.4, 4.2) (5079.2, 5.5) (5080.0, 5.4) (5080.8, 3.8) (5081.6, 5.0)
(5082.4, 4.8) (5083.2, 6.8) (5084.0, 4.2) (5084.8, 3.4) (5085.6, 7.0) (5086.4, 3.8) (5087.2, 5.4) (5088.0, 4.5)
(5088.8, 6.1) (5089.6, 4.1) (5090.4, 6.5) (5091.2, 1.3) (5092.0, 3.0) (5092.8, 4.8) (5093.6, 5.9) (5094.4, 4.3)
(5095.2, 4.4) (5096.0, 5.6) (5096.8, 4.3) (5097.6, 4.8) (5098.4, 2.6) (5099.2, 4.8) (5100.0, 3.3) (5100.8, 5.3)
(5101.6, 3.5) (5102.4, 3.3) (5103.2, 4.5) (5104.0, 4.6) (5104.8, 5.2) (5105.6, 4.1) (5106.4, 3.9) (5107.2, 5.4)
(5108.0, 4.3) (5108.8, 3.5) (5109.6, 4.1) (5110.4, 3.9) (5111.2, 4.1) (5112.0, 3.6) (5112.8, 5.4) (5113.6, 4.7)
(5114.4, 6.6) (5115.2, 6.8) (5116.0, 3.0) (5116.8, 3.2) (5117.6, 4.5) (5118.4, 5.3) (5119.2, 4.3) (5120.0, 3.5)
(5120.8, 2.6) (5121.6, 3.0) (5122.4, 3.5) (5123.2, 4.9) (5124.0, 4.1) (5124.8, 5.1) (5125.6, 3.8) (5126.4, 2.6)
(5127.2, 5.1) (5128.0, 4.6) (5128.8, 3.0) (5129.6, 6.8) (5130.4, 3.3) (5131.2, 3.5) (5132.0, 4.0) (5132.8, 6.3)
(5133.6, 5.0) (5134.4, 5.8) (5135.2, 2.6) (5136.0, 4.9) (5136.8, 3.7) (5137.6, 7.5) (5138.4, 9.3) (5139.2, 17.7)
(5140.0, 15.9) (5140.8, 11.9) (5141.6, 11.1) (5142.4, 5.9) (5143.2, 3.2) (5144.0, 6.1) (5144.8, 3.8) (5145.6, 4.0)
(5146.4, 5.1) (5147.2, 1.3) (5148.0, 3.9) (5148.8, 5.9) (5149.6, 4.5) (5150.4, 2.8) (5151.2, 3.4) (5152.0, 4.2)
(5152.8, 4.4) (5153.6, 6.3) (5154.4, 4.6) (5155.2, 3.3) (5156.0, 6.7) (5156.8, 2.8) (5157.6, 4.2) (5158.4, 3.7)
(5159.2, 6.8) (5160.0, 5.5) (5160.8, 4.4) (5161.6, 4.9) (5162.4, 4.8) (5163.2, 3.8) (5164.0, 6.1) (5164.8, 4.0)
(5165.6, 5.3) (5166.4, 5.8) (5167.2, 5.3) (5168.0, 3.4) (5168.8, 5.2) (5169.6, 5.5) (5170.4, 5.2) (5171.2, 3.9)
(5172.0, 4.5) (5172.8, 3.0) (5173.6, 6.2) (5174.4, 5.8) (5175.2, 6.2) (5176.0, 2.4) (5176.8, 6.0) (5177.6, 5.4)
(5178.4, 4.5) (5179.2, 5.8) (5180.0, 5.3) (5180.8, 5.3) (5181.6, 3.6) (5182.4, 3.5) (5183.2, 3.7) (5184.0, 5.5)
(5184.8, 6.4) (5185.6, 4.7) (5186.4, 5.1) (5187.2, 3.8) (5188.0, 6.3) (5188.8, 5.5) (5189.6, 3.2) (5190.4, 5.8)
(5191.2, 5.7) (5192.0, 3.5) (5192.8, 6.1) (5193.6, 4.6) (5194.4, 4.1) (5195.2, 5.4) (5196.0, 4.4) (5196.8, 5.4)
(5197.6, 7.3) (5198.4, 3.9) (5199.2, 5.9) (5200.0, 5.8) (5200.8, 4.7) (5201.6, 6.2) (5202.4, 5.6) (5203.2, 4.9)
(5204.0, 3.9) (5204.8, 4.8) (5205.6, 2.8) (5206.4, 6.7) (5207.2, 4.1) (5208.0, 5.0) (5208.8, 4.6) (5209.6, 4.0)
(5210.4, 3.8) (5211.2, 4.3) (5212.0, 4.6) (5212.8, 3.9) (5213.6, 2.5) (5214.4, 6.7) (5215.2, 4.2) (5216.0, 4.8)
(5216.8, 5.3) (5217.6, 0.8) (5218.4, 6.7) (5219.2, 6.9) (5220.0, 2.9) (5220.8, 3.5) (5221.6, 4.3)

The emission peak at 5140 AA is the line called Hgamma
